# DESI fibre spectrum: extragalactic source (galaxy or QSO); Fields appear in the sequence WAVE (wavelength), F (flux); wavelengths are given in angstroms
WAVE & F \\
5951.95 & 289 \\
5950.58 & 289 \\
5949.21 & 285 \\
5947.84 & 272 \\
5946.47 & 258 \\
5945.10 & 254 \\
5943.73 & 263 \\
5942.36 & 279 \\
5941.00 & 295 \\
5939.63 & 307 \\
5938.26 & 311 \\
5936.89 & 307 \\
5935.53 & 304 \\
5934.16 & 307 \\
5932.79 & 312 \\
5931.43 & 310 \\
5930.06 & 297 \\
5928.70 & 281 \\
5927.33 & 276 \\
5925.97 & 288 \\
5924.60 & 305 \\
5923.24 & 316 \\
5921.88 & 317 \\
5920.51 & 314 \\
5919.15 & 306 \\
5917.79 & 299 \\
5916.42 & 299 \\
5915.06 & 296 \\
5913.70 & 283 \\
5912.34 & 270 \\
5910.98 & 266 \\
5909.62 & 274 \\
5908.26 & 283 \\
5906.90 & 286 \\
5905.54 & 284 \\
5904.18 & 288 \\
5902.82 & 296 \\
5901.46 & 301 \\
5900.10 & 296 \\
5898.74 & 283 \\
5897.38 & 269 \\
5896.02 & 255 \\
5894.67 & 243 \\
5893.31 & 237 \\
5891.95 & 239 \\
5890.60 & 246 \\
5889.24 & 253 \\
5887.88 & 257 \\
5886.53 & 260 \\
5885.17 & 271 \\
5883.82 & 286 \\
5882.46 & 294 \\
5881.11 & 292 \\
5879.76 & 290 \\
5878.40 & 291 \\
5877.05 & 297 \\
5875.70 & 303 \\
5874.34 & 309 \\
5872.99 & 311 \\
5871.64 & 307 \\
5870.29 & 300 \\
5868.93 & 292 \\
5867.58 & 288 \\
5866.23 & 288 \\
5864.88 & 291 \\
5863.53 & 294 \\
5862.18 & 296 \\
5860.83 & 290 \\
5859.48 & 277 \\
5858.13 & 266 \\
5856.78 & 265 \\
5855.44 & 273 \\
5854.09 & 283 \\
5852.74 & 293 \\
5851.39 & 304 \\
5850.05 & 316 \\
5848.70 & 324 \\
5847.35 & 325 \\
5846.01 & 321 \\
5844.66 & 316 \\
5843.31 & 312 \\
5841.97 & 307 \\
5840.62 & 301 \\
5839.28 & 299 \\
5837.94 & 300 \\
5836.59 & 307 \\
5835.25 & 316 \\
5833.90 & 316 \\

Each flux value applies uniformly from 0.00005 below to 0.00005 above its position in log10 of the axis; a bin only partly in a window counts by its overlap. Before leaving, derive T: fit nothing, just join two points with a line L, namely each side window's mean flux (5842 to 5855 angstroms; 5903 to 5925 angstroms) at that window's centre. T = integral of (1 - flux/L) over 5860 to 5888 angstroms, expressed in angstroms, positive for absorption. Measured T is 1.1 angstroms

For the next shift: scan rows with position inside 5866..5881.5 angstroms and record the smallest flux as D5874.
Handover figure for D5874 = 288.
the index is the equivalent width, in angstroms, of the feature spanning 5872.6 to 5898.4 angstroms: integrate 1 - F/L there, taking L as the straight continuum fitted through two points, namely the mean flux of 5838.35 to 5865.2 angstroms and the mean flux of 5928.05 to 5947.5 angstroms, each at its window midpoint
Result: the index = 1.9 angstroms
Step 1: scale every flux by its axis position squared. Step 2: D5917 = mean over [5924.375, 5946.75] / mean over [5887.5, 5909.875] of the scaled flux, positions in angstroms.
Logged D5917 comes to 1.1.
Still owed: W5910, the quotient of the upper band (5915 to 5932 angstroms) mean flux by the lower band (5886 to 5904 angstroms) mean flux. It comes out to 1.1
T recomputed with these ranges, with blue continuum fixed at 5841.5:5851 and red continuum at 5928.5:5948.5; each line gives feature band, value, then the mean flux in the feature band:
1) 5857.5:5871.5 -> 1.03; 289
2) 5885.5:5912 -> 2.87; 269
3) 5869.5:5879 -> 0.20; 302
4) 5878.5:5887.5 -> 0.73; 282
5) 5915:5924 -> -0.34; 307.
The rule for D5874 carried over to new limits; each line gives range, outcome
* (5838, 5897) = 237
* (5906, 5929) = 266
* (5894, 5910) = 243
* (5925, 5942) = 276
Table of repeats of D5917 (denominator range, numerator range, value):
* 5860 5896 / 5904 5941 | 1.07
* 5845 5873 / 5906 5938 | 1.02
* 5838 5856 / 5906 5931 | 0.98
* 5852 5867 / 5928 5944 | 1.08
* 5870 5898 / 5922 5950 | 1.07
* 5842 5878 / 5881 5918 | 0.93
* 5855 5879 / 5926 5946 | 1.03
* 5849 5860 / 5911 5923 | 1.06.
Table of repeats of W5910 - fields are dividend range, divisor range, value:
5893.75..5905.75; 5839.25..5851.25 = 0.89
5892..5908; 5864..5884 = 0.93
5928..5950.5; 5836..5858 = 0.96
